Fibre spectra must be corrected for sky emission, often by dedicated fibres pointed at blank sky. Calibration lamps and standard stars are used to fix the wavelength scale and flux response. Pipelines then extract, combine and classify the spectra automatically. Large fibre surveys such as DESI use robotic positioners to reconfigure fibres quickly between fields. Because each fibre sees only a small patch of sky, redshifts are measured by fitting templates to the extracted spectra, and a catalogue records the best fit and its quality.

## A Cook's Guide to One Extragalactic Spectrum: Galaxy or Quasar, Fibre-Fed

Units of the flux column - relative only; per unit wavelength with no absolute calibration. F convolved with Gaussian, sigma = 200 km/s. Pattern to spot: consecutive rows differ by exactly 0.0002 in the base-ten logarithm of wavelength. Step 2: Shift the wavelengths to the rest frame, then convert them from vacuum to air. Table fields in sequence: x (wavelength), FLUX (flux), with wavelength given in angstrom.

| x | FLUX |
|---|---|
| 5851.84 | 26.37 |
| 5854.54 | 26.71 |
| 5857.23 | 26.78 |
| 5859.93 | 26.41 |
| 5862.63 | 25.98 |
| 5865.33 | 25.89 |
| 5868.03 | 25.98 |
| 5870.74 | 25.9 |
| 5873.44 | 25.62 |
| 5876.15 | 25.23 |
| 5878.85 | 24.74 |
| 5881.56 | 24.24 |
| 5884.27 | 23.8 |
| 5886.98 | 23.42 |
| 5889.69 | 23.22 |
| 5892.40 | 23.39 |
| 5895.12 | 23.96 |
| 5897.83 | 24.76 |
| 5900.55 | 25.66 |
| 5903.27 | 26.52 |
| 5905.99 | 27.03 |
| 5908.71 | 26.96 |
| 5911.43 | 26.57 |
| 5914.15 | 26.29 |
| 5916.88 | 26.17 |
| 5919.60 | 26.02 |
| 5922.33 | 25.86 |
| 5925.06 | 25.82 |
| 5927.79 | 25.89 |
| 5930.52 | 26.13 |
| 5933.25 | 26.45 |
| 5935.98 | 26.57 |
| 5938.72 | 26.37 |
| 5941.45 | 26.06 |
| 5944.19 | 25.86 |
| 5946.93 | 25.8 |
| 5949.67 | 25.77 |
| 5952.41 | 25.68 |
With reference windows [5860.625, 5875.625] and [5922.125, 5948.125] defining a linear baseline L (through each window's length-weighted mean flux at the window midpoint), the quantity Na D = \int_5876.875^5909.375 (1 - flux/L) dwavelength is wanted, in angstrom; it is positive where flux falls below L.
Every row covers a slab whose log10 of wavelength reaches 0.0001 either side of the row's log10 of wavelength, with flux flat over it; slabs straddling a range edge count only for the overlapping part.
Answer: 1.5 angstrom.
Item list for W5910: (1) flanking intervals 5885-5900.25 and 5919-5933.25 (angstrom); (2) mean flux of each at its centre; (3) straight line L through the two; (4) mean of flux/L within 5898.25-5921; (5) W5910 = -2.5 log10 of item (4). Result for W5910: -0.059 mag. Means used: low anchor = 23.9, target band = 26.3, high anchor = 26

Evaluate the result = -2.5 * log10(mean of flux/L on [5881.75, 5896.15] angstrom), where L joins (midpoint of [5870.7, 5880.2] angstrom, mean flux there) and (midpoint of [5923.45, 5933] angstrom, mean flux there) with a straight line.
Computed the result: 0.08 mag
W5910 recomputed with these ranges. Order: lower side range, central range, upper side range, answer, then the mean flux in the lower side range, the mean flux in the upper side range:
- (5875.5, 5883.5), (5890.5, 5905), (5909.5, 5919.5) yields 0.03 mag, 24.6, 26.3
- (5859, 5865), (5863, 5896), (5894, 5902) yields 0.04 mag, 26.1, 24.8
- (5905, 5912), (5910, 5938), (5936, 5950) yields 0.01 mag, 26.9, 26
